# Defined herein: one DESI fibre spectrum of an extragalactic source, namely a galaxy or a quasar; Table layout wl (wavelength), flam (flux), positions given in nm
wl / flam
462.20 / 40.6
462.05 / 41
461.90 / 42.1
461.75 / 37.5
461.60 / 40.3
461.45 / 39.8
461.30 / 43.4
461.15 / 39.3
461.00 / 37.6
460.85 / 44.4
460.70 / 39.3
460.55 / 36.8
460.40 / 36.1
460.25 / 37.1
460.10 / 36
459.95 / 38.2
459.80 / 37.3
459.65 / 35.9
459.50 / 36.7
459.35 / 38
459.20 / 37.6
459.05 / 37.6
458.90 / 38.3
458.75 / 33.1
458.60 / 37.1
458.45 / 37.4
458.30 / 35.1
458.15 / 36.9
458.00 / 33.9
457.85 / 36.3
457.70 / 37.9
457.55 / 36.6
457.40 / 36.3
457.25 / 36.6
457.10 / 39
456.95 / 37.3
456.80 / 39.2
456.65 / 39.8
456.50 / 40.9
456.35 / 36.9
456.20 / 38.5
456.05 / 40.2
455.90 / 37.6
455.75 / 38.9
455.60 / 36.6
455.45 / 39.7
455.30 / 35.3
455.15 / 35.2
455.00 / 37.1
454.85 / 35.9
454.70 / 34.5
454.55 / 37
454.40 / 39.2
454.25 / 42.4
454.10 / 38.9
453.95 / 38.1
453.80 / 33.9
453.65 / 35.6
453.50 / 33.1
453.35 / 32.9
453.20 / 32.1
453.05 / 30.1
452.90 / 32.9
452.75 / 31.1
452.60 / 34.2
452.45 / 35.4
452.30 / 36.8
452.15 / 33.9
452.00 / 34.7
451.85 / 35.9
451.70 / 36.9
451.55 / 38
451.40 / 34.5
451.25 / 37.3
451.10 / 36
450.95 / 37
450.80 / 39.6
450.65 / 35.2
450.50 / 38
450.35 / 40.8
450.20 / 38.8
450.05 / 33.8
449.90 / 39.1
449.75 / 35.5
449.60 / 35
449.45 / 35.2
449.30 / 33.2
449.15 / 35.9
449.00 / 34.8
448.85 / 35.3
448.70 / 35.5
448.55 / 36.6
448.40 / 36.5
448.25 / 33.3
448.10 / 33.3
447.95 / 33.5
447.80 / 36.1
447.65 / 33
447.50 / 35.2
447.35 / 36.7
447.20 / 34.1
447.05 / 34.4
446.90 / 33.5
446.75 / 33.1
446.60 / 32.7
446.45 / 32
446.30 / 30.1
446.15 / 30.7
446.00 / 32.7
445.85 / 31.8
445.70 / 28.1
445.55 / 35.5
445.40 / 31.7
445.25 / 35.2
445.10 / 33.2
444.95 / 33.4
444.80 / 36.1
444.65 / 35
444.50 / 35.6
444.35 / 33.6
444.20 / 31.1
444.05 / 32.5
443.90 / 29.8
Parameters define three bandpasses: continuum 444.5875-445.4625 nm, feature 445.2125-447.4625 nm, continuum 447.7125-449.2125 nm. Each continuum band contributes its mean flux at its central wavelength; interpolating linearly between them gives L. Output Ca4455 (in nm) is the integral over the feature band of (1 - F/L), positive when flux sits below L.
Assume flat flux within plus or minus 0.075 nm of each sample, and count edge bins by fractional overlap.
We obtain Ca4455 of 0.11 nm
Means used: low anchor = 34.1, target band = 32.8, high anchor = 35.1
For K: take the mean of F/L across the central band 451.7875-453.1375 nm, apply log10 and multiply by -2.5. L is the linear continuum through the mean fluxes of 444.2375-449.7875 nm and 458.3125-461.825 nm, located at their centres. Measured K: 0.055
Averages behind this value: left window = 33.9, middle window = 33.9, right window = 38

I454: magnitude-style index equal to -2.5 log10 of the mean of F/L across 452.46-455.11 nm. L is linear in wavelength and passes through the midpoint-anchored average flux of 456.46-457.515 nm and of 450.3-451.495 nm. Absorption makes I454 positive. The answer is 0.07 mag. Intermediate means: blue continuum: 37.2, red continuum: 38.3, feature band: 35.2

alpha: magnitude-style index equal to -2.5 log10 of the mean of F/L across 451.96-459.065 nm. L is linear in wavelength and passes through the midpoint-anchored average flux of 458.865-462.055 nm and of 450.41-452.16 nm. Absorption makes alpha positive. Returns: 0.032 mag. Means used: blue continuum 36.5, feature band 36.4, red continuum 38.6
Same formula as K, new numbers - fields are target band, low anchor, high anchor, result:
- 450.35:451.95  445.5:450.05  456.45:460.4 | -0.059 mag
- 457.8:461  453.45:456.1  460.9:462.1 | 0.061 mag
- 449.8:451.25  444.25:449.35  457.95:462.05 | -0.076 mag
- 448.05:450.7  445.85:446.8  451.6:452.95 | -0.081 mag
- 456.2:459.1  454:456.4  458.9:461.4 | 0.023 mag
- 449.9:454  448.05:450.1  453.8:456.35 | 0.027 mag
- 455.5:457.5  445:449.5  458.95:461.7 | -0.036 mag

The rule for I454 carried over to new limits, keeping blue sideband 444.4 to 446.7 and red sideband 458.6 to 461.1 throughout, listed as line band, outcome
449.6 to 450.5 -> -0.092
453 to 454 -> 0.057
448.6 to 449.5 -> -0.031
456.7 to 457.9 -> -0.023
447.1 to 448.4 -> -0.028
